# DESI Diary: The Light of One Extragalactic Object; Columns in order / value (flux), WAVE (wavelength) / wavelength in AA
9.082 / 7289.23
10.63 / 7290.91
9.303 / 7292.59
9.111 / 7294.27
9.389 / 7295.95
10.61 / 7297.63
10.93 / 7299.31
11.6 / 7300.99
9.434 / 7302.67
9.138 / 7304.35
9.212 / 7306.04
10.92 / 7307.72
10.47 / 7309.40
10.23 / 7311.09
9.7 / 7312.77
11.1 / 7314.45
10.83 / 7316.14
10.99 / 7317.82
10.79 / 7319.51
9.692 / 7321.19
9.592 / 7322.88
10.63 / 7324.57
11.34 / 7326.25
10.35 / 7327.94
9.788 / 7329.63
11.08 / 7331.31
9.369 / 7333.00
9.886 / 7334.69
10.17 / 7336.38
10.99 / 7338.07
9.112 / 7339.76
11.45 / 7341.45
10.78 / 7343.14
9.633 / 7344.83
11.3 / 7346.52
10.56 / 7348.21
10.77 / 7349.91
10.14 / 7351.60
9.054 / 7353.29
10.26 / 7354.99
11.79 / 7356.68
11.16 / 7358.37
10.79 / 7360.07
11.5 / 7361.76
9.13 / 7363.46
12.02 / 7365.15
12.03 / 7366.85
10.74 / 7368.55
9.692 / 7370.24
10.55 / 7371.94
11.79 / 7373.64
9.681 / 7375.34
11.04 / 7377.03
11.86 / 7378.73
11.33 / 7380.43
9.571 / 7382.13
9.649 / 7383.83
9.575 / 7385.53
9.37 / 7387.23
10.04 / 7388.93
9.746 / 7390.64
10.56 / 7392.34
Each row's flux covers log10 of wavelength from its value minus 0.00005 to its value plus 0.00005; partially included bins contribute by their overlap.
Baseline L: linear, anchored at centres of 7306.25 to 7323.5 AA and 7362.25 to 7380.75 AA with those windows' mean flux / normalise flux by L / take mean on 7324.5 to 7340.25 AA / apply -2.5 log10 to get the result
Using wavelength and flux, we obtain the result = 0.03 mag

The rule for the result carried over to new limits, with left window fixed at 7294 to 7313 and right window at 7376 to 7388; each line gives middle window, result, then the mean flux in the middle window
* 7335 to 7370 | -0.040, 10.6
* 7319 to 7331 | -0.018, 10.3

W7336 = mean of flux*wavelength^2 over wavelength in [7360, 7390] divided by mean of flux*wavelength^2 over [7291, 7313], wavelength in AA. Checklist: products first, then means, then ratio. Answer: 1.1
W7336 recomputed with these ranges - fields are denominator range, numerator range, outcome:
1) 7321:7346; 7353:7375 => 1.06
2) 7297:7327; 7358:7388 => 1.04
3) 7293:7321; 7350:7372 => 1.06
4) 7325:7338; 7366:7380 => 1.07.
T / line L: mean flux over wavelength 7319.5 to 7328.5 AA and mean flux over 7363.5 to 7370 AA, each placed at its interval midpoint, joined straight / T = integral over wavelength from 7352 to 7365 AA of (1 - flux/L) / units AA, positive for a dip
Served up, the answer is 0.5 AA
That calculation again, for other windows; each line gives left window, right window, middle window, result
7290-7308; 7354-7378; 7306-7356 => 0.2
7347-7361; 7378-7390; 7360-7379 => -0.9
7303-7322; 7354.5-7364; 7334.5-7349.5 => 0.2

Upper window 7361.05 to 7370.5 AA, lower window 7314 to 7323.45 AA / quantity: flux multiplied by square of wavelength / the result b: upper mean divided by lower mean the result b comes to 1.05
